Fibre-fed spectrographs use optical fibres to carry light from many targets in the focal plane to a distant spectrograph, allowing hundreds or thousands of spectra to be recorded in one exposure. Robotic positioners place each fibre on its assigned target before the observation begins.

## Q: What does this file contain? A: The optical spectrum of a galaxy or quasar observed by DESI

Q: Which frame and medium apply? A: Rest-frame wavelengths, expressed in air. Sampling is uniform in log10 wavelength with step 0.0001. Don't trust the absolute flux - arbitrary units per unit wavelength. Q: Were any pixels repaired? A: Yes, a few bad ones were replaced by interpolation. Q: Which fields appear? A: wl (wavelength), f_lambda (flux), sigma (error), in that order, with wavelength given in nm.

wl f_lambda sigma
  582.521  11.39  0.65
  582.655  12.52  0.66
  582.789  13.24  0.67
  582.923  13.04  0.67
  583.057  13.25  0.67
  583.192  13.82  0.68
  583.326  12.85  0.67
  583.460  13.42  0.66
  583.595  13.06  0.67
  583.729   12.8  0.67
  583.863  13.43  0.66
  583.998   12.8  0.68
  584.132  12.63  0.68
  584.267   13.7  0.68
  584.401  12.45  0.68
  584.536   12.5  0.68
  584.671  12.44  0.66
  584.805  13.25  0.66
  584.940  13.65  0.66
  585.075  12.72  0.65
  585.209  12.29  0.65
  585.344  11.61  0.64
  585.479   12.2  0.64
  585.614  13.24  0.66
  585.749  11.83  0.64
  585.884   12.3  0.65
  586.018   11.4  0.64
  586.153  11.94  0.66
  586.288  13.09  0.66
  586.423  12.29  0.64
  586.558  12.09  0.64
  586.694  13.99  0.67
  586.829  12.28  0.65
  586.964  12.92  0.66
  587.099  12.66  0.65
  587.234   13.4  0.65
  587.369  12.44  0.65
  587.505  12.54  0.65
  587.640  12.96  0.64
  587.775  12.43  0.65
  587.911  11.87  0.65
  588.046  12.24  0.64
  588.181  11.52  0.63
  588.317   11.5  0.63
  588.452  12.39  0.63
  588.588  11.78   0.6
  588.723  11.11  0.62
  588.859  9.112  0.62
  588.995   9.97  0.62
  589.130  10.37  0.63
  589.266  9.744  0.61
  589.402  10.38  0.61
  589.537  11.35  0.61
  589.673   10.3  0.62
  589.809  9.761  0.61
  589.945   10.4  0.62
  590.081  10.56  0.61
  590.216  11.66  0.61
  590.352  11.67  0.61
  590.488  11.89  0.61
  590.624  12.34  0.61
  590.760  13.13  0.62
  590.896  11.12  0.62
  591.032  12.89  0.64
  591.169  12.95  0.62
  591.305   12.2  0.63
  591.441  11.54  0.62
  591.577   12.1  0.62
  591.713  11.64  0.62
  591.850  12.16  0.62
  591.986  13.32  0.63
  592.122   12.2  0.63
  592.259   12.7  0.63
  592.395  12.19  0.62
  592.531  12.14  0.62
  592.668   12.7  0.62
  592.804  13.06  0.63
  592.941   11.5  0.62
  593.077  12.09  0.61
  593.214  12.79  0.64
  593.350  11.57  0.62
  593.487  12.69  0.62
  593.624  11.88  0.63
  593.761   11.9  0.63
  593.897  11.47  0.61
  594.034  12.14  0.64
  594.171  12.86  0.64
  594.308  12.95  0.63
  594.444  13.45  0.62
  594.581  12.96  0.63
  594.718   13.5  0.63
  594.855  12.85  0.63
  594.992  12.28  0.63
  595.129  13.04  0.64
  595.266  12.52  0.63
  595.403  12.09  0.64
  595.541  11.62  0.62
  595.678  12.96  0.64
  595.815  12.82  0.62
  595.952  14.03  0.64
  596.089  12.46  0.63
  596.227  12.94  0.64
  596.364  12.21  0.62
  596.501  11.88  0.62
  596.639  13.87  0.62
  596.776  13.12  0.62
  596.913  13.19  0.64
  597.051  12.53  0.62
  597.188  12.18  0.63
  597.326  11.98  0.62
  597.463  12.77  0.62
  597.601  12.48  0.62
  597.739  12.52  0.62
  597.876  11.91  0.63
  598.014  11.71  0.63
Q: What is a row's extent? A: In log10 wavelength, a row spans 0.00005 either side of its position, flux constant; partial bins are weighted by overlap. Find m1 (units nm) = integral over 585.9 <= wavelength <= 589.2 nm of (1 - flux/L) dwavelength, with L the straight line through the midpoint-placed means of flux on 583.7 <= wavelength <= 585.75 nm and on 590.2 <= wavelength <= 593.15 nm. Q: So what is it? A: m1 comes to 0.14 nm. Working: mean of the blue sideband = 12.7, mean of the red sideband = 12.2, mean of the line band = 12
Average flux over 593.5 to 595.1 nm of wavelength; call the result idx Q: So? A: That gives 12.6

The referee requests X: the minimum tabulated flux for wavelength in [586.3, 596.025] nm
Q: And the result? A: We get 9.112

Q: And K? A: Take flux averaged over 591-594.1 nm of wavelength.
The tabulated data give 12.2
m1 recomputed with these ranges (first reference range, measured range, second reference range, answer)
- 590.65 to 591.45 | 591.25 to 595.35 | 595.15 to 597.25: 0.03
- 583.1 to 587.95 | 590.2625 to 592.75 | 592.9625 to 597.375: 0.07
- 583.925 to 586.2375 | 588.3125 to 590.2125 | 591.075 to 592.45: 0.27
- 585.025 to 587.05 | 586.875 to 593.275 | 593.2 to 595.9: 0.33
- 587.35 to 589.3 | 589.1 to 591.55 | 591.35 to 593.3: 0.11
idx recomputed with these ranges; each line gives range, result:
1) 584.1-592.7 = 12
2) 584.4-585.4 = 12.6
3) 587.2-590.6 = 11.3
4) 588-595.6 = 11.9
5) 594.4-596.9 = 12.8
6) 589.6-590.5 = 10.8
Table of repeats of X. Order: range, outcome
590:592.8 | 10.56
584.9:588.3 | 11.4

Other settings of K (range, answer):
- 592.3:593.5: 12.3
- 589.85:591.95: 11.9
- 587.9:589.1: 11.2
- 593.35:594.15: 12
